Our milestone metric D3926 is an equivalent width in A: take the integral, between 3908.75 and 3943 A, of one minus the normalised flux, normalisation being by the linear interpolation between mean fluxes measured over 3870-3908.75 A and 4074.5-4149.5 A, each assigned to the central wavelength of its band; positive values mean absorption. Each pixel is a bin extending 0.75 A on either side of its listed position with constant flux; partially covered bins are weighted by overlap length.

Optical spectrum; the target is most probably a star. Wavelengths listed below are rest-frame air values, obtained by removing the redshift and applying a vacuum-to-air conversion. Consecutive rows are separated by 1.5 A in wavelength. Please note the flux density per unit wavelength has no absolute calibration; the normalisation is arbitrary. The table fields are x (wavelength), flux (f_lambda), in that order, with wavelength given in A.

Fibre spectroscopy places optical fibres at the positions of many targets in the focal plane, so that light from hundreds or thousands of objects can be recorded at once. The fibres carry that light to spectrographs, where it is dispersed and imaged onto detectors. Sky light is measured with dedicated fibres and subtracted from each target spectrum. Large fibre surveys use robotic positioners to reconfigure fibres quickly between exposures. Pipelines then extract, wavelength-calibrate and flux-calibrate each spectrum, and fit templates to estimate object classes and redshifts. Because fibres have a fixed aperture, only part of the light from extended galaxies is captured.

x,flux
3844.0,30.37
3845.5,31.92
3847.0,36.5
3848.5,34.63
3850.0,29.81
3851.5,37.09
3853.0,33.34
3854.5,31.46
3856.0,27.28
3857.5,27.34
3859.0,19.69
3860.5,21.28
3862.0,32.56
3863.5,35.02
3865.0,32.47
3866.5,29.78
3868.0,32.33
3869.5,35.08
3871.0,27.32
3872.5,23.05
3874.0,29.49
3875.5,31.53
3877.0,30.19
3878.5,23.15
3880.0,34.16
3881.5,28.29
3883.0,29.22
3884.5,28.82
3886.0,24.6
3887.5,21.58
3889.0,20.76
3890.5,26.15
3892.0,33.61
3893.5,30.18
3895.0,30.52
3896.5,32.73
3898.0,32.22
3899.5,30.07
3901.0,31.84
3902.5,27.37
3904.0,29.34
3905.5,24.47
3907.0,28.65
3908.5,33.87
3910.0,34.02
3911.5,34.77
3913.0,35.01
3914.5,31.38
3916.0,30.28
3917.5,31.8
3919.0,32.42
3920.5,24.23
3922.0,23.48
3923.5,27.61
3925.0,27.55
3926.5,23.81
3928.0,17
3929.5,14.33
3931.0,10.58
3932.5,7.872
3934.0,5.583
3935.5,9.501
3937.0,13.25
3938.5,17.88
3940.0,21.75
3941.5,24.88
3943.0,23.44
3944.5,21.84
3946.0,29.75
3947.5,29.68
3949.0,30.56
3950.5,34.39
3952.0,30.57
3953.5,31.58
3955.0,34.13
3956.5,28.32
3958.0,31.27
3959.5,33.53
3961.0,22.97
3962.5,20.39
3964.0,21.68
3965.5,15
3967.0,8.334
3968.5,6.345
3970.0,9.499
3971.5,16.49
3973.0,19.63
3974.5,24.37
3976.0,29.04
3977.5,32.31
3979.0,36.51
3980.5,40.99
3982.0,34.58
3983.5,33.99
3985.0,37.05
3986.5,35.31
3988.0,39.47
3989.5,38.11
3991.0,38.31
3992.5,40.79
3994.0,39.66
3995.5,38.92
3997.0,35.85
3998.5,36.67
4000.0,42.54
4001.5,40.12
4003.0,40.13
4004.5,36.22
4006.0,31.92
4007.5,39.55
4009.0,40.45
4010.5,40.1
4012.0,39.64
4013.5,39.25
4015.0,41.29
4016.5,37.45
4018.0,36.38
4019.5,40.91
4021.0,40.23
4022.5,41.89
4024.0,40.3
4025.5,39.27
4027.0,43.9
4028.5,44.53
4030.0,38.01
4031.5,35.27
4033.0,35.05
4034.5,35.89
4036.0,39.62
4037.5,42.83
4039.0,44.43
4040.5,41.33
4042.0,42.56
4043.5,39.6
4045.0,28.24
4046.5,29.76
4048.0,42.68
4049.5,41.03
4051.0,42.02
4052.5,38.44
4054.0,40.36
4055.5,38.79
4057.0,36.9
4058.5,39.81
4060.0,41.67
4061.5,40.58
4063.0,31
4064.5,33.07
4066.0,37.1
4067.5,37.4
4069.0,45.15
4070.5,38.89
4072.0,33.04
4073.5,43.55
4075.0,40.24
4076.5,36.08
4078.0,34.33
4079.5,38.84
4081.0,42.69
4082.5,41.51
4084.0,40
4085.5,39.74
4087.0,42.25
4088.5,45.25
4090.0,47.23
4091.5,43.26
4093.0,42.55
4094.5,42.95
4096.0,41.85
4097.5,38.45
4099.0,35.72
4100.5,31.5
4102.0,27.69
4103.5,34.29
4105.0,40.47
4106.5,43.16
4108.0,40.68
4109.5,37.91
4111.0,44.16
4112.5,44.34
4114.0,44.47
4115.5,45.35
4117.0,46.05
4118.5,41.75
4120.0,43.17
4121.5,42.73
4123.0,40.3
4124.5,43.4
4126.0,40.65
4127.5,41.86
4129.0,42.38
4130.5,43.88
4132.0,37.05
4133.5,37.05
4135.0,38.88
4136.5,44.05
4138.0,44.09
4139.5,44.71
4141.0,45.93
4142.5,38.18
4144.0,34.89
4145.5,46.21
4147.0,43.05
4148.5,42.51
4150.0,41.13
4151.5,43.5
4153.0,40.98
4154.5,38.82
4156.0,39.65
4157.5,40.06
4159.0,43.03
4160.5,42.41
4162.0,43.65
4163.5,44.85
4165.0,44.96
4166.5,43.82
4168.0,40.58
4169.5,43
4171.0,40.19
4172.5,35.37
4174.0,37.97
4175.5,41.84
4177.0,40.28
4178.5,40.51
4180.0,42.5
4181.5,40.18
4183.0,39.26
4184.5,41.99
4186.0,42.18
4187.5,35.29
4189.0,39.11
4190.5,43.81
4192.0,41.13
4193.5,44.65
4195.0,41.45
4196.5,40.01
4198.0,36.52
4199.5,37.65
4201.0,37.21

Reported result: 8.5 A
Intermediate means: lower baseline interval 28.6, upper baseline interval 41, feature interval 22.9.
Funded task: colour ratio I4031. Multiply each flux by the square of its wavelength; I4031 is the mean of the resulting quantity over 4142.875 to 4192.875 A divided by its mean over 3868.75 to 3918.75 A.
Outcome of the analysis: 1.59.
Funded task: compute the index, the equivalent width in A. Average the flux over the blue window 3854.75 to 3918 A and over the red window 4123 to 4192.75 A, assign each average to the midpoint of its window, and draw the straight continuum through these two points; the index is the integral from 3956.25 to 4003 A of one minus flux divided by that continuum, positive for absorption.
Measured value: 4.9 A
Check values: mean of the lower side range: 29.4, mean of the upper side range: 41.3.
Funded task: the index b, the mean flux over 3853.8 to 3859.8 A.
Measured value 26.4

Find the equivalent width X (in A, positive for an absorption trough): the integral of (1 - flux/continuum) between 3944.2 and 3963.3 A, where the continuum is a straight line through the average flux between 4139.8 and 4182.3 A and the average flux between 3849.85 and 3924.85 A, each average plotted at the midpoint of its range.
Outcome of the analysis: 1.79 A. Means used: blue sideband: 29.4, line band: 29.3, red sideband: 41.5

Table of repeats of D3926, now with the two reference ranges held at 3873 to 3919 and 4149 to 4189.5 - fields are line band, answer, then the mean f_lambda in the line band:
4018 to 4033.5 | -2.1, 39.8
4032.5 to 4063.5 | -2.4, 38.8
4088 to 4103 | -0.6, 39.5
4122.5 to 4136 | -0.5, 40.7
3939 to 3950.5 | 1.9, 26.4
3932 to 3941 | 5.2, 13.1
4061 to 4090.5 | -1.7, 39.3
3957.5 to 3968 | 3.6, 21.3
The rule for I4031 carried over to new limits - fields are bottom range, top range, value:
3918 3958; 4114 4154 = 2.00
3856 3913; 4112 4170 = 1.64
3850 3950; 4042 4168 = 1.67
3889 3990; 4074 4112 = 1.63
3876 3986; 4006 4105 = 1.60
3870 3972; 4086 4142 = 1.80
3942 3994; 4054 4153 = 1.52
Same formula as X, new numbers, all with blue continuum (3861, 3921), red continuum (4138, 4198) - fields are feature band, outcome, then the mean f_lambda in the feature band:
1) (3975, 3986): -0.4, 34.7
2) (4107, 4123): -1.5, 42.9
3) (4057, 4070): -0.4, 38.2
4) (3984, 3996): -1.6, 38.3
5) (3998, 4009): -1.2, 38.4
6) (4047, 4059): -1.1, 39.8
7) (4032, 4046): -1.0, 38.6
